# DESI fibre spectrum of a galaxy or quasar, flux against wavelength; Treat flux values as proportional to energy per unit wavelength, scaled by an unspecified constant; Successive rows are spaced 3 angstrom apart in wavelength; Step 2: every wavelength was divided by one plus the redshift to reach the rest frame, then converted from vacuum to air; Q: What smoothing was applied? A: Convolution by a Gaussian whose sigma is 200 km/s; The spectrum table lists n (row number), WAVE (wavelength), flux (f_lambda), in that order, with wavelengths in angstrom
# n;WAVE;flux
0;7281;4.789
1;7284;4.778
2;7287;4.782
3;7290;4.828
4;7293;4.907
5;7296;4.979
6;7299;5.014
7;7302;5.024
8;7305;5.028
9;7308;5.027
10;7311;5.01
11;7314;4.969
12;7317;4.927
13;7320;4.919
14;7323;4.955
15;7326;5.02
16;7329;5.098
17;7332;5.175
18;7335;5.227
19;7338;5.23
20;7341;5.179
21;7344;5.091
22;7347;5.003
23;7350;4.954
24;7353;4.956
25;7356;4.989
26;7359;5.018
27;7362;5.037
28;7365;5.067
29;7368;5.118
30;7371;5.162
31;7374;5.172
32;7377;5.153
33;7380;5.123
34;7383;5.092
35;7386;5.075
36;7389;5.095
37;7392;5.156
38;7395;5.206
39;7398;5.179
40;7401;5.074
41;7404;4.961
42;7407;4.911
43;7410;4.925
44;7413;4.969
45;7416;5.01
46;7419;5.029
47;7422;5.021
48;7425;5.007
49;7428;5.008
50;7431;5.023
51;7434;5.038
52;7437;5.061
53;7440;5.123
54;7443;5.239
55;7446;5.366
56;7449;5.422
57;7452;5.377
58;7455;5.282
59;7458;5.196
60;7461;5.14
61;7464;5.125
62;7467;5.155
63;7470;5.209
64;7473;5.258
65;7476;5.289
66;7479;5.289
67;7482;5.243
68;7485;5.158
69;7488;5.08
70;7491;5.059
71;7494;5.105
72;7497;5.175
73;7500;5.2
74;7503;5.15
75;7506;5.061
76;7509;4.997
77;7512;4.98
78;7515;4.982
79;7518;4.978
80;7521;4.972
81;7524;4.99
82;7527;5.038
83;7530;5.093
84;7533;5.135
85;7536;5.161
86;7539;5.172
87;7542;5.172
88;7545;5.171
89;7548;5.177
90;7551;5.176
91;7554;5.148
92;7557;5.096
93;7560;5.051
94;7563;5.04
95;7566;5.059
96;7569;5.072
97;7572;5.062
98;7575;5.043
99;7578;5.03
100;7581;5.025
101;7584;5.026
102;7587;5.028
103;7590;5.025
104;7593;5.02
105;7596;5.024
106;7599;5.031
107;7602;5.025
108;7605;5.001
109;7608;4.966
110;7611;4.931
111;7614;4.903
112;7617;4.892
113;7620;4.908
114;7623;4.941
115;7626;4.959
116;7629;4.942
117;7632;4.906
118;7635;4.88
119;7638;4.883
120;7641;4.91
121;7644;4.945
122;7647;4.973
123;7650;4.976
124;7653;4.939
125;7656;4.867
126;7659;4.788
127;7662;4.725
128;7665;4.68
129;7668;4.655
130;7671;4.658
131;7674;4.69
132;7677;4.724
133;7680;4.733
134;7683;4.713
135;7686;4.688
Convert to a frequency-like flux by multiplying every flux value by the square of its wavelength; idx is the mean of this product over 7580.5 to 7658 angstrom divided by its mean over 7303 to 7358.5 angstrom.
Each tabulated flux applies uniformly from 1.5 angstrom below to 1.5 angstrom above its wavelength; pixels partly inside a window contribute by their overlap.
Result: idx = 1.06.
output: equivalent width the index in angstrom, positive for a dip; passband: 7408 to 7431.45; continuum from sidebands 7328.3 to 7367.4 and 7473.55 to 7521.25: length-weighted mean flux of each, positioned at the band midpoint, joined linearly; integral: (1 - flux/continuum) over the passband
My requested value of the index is 0.5 angstrom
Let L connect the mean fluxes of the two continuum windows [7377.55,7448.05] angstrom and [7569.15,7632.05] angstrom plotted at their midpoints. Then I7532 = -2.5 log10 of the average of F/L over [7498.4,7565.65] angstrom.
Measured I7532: -0.01 mag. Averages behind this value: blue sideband 5.08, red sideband 4.99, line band 5.09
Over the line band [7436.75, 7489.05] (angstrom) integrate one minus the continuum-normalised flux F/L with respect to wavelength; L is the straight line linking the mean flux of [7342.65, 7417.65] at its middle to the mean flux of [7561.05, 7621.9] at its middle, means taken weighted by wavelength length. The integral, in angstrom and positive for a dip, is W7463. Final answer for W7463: -2.0 angstrom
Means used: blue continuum 5.06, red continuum 5.01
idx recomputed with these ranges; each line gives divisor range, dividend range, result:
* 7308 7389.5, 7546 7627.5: 1.06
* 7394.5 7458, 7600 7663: 1.02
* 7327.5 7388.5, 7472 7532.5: 1.04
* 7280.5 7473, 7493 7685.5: 1.04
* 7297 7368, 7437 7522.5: 1.07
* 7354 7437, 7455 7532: 1.04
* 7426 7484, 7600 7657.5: 0.99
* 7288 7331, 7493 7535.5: 1.07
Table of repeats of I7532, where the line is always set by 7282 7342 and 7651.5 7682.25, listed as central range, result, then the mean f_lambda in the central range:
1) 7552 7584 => -0.05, 5.06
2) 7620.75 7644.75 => -0.03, 4.92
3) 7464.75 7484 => -0.08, 5.23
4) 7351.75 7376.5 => -0.02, 5.07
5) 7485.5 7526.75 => -0.04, 5.06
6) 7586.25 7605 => -0.05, 5.02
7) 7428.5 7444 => -0.04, 5.09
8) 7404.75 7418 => -0.01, 4.96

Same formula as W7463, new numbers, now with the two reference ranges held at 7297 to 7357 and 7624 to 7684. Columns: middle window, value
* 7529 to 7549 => -1.0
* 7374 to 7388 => -0.3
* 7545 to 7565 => -0.9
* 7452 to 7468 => -0.8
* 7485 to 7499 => -0.5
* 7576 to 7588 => -0.4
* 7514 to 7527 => -0.2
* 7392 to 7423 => -0.3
